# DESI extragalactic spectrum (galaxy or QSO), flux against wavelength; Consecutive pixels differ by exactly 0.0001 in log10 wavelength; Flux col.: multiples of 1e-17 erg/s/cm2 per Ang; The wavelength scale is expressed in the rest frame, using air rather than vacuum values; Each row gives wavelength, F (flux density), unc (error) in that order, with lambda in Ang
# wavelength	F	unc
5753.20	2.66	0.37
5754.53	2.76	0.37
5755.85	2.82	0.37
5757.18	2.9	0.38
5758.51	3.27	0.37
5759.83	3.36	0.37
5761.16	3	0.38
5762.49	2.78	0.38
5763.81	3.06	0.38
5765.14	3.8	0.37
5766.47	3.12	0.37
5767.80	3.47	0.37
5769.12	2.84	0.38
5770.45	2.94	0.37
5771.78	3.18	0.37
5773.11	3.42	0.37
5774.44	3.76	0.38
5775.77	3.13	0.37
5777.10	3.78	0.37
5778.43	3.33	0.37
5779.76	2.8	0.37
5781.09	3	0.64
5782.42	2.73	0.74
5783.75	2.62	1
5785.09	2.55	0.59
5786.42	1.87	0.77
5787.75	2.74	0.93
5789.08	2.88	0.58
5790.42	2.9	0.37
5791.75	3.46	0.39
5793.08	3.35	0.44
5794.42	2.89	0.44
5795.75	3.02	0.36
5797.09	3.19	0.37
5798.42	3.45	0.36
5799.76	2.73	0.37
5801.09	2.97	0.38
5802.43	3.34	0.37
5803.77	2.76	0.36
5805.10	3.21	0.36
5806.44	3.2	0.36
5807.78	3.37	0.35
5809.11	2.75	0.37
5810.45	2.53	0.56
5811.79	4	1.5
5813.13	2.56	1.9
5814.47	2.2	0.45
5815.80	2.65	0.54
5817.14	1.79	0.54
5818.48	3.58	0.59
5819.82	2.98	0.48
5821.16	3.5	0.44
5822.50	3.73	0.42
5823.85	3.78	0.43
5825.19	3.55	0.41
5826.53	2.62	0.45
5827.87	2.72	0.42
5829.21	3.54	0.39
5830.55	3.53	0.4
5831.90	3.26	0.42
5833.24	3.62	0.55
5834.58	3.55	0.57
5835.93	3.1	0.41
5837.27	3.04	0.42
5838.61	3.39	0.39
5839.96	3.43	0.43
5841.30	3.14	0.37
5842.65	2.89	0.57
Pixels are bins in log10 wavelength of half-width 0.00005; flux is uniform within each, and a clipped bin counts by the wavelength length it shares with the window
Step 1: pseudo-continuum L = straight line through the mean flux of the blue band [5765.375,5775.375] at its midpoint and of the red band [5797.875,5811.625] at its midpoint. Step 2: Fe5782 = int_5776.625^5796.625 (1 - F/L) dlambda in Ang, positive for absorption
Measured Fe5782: 1.6 Ang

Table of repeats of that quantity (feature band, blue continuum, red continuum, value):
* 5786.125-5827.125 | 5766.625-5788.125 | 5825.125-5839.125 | 1.5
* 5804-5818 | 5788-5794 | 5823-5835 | 1.7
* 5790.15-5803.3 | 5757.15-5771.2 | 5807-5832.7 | -0.1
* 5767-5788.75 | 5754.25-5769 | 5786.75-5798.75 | 0.6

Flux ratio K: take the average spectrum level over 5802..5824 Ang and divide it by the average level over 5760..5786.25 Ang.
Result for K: 0.98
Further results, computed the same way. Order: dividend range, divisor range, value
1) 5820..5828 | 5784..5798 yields 1.16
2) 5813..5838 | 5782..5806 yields 1.07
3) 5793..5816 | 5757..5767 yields 0.95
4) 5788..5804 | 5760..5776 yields 0.96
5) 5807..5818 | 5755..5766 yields 0.88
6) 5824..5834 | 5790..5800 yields 1.05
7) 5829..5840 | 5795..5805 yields 1.10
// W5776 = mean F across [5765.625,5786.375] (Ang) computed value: 3.08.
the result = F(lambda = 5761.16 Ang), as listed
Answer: 3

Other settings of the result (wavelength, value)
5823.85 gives 3.78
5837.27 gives 3.04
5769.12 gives 2.84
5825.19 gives 3.55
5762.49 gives 2.78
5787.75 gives 2.74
